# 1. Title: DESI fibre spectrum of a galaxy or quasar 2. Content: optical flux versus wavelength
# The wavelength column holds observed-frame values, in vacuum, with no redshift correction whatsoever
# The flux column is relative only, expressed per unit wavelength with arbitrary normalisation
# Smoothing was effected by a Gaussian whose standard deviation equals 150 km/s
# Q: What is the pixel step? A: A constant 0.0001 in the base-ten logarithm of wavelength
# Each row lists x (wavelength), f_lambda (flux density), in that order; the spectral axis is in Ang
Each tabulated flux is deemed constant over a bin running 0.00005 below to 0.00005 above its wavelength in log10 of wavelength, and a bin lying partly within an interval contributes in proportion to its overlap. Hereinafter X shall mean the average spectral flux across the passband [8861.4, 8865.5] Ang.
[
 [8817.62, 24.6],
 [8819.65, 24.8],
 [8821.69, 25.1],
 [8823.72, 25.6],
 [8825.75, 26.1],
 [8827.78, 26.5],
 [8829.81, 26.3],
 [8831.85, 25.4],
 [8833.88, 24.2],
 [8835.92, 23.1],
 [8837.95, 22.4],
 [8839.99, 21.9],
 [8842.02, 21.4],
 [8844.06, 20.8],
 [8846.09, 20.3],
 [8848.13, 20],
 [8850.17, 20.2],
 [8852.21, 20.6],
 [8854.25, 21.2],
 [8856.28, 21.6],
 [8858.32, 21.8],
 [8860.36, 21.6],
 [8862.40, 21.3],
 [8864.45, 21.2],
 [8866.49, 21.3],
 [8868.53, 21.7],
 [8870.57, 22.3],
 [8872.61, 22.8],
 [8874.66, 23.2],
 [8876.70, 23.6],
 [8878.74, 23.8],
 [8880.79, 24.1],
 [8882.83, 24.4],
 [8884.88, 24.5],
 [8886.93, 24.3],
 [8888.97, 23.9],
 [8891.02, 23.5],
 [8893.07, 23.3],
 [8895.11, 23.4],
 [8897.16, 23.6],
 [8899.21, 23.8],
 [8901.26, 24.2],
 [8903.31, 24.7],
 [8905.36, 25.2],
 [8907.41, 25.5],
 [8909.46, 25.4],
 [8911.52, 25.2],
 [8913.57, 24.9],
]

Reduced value 21.2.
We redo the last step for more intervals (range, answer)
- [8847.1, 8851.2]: 20.1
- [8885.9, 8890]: 24.1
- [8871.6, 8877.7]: 23.2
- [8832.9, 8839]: 23.2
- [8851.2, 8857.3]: 21.2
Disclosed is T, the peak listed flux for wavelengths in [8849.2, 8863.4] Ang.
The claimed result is 21.8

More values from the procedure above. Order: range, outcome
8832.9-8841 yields 24.2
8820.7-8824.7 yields 25.6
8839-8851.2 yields 21.9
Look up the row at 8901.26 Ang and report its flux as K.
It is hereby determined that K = 24.2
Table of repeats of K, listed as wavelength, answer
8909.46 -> 25.4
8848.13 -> 20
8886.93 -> 24.3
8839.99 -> 21.9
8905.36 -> 25.2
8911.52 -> 25.2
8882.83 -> 24.4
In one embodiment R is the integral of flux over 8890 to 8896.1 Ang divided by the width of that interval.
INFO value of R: 23.4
